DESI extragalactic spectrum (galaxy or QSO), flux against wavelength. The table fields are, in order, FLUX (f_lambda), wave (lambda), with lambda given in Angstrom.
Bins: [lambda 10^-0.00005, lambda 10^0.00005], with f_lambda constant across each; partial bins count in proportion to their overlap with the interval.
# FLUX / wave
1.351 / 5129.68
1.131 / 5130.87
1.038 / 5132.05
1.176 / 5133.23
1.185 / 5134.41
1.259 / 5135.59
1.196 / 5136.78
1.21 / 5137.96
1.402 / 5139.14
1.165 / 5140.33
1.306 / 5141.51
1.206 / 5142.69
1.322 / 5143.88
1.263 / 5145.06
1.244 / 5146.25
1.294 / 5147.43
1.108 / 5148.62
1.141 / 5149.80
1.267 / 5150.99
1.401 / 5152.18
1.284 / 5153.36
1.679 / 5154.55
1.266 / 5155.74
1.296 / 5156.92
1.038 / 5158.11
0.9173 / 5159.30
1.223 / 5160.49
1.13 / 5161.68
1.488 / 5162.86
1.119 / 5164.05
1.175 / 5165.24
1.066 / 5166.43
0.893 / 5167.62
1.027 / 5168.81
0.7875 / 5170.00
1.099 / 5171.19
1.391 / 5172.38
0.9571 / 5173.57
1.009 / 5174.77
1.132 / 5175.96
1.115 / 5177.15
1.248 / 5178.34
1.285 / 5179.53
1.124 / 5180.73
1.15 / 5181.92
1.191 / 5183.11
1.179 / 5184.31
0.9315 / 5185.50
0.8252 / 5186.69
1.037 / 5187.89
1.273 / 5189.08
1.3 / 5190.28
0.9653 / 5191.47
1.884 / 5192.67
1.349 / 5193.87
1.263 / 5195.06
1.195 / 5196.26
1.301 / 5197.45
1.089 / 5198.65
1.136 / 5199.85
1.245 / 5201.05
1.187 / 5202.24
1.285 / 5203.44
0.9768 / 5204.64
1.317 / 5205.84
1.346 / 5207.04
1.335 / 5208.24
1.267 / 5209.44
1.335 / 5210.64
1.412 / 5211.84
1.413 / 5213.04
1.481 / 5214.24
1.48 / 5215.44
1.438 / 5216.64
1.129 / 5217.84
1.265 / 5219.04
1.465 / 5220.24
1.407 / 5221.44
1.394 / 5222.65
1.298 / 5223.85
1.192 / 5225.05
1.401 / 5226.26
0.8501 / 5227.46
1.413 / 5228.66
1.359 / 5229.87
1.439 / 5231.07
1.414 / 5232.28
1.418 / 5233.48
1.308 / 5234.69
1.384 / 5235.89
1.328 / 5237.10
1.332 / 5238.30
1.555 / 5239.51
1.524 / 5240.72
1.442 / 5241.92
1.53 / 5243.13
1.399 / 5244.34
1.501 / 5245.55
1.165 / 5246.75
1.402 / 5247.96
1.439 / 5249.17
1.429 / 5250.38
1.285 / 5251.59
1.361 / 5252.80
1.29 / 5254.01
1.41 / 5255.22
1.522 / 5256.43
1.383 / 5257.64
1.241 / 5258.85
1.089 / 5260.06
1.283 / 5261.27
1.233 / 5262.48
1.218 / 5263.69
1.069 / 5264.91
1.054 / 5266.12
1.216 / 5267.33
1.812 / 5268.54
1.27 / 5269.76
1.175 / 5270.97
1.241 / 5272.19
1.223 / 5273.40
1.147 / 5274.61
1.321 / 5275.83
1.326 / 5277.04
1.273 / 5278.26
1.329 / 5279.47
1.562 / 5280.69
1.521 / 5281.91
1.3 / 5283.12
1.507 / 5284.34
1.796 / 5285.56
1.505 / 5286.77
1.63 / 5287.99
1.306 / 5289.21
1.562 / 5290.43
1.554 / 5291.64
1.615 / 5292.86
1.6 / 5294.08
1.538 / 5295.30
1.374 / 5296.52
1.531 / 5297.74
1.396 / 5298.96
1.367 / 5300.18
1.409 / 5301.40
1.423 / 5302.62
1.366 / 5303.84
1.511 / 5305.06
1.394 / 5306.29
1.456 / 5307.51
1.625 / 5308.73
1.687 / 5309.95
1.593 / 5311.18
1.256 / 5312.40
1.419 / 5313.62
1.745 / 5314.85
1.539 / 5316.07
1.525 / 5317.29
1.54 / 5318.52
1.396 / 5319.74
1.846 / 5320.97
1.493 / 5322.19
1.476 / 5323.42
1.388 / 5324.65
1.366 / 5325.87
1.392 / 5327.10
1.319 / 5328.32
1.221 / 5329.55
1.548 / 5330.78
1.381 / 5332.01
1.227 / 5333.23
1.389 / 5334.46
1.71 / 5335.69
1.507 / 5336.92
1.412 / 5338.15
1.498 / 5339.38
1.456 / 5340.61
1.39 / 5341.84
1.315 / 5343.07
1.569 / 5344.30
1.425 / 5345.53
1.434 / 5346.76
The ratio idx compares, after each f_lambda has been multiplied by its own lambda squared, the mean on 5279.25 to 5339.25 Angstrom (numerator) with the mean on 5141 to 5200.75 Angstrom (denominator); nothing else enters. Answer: 1.32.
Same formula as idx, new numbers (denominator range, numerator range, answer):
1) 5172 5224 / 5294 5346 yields 1.23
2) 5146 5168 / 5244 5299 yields 1.19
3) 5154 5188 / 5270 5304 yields 1.32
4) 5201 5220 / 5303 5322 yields 1.21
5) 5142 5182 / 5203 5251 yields 1.18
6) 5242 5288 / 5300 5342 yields 1.11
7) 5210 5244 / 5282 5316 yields 1.12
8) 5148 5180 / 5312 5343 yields 1.33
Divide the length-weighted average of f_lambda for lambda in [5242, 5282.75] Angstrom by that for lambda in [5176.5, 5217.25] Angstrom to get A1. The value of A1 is 1.1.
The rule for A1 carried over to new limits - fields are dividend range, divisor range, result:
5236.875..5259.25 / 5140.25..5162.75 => 1.12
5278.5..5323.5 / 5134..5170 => 1.24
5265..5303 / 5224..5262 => 1.04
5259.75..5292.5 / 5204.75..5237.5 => 1.01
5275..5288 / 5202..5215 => 1.11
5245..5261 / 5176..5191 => 1.18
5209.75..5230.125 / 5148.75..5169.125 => 1.11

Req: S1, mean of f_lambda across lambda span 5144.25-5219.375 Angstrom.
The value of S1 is 1.21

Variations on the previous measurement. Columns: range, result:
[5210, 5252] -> 1.37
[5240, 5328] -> 1.42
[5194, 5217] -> 1.29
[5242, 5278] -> 1.31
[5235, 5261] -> 1.38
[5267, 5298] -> 1.43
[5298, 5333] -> 1.47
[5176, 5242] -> 1.28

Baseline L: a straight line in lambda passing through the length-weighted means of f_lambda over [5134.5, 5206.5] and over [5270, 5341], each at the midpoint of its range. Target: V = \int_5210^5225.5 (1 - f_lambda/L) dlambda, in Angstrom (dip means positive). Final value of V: -1.0 Angstrom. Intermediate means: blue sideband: 1.19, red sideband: 1.45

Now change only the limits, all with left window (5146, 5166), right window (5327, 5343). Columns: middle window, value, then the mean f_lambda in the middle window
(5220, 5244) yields -1.0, 1.37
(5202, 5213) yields 0.1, 1.28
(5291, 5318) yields -2.2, 1.5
